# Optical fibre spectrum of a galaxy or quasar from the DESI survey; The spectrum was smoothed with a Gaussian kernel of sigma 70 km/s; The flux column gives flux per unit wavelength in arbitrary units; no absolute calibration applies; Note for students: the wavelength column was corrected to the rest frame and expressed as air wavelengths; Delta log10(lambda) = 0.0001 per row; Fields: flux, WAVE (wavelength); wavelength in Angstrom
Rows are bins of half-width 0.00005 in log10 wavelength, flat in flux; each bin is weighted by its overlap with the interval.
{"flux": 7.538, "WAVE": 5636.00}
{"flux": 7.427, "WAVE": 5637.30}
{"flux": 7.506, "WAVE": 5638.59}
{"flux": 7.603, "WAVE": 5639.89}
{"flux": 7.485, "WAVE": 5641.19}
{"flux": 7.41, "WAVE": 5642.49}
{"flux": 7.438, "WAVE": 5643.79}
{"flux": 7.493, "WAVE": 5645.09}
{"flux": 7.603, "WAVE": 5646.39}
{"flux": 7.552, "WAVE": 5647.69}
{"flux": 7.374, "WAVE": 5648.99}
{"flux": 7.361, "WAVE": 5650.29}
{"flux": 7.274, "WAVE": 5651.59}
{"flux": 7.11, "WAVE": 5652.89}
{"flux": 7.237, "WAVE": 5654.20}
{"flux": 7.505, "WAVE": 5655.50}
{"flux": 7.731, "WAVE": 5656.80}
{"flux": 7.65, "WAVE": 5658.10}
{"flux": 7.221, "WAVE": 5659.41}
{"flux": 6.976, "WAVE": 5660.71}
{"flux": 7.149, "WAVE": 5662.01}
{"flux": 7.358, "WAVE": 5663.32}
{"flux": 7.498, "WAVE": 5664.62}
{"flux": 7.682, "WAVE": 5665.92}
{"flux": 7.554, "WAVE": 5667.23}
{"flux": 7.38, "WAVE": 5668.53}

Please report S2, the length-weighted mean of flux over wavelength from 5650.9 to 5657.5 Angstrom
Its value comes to 7.38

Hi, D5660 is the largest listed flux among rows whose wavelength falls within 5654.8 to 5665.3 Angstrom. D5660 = 7.731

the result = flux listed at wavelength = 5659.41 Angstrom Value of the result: 7.221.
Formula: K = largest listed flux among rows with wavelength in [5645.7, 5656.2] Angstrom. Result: 7.603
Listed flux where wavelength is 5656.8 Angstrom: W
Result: 7.731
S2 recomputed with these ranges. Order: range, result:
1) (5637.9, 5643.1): 7.51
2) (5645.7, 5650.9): 7.48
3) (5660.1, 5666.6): 7.34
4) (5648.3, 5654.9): 7.27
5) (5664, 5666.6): 7.59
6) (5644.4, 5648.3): 7.55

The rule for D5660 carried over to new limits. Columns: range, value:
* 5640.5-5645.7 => 7.493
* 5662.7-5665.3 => 7.498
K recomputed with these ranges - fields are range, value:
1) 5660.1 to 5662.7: 7.149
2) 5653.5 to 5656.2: 7.505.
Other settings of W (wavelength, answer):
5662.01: 7.149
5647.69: 7.552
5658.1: 7.65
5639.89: 7.603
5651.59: 7.274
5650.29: 7.361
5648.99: 7.374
